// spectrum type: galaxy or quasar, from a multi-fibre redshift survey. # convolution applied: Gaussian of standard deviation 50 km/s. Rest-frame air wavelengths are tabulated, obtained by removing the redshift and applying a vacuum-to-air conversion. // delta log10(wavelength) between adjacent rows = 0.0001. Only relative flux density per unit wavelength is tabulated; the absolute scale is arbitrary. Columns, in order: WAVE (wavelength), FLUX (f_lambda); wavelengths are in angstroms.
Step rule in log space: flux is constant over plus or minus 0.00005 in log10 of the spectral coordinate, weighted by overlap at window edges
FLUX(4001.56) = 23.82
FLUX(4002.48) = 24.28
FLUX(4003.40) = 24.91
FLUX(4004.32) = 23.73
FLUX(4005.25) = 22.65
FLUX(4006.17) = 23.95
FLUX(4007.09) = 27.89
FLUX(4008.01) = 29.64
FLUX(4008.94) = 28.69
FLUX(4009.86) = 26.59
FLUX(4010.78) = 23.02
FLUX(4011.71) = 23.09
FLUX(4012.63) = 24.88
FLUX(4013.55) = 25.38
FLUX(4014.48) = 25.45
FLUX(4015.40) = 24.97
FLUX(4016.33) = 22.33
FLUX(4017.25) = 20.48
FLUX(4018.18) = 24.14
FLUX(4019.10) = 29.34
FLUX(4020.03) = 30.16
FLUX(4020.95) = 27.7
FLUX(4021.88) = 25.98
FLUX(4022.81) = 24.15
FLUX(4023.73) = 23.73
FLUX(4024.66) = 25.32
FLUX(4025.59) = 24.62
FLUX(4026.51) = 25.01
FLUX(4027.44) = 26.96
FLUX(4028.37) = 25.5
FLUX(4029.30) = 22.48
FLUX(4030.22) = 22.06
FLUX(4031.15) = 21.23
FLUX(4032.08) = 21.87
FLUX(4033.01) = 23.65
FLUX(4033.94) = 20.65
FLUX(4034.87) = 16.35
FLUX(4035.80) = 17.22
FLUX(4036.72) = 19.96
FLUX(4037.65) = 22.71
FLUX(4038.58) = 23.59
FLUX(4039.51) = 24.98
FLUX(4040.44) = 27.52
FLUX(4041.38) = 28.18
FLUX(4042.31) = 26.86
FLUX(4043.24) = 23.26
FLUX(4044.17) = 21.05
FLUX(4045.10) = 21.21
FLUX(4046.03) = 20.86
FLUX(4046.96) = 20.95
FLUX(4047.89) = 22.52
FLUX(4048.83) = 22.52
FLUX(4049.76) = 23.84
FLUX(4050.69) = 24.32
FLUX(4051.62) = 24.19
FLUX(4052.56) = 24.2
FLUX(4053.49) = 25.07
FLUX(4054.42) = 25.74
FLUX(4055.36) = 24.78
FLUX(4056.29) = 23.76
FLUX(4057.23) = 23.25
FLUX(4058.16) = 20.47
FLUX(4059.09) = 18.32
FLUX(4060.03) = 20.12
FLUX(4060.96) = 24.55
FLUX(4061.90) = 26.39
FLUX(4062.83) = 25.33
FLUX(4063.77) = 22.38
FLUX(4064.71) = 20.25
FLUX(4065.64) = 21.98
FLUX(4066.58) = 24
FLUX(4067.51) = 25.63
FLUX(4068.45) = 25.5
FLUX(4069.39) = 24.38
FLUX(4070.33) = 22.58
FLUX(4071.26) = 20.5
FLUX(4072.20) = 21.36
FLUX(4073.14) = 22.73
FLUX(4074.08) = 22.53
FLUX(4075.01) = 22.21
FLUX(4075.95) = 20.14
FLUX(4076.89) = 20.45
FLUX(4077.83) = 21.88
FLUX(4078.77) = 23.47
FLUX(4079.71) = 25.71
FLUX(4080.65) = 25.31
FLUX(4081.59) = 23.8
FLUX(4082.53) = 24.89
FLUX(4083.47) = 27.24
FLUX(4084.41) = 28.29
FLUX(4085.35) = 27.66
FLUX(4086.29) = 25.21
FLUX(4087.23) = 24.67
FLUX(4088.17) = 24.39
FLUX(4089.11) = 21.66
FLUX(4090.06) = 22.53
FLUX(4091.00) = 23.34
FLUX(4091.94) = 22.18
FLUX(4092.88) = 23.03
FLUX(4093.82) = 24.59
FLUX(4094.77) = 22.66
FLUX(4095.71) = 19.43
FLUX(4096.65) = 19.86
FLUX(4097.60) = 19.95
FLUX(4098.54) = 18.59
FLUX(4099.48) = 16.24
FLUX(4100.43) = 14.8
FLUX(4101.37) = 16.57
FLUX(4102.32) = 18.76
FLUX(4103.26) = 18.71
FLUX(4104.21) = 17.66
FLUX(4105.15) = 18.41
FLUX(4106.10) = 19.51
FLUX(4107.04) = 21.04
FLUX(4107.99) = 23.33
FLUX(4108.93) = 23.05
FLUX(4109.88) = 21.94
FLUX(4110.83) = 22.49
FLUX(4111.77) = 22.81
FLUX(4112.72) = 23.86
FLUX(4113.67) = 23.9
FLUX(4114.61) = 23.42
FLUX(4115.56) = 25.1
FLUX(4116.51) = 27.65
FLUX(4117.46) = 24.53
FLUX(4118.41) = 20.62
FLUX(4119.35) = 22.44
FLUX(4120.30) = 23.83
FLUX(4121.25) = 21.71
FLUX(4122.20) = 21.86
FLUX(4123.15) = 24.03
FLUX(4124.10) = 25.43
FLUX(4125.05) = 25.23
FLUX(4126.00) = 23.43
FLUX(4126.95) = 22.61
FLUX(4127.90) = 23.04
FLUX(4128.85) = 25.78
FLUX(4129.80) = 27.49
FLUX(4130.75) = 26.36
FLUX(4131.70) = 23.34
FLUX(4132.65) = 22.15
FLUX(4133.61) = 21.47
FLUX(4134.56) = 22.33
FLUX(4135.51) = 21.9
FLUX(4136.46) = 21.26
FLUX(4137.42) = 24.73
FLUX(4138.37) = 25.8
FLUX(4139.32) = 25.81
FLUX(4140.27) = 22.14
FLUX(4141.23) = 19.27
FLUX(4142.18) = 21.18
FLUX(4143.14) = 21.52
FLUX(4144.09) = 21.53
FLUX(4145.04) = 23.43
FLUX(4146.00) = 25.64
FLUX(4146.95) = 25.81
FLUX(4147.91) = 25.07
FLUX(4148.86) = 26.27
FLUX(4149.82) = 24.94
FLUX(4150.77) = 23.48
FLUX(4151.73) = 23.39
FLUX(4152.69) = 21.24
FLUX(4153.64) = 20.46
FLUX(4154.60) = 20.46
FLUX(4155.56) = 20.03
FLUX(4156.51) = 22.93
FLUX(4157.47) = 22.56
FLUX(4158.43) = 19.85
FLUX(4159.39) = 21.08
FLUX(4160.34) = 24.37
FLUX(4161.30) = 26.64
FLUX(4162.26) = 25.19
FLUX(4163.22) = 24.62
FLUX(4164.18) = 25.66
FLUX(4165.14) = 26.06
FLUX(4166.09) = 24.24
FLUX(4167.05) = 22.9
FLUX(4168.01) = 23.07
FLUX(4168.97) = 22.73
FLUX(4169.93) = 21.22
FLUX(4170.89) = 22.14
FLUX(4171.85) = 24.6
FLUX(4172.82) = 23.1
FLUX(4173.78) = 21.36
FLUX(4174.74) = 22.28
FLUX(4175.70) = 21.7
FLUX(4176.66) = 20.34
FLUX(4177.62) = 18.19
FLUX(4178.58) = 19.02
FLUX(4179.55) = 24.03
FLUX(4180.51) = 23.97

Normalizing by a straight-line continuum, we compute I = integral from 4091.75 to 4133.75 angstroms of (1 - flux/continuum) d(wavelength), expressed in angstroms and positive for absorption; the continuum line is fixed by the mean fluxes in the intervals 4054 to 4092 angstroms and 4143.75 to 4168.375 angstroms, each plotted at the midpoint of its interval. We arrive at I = 2.4 angstroms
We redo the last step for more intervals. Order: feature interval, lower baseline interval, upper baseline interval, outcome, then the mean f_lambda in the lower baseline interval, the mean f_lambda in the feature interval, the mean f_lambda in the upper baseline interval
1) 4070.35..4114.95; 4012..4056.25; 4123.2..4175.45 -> 2.88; 23.8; 22.1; 23.3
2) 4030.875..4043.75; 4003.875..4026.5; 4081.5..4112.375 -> 0.85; 25.3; 22.7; 21.8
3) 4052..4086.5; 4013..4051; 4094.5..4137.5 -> -0.91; 23.7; 23.6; 22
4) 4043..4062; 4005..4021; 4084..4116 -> 0.78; 25.6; 22.9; 21.7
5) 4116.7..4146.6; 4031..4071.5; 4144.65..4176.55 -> -0.22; 23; 23.3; 23.3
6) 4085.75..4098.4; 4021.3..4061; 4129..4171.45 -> 0.39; 23.1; 22.5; 23.3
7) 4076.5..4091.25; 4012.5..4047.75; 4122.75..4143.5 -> -0.53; 23.7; 24.4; 23.5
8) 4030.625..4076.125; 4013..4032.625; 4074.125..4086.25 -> 3.03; 24.7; 22.8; 24.2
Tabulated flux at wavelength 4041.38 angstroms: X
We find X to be 28.18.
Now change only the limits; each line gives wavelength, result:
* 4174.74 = 22.28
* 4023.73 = 23.73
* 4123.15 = 24.03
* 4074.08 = 22.53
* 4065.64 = 21.98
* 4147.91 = 25.07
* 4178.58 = 19.02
